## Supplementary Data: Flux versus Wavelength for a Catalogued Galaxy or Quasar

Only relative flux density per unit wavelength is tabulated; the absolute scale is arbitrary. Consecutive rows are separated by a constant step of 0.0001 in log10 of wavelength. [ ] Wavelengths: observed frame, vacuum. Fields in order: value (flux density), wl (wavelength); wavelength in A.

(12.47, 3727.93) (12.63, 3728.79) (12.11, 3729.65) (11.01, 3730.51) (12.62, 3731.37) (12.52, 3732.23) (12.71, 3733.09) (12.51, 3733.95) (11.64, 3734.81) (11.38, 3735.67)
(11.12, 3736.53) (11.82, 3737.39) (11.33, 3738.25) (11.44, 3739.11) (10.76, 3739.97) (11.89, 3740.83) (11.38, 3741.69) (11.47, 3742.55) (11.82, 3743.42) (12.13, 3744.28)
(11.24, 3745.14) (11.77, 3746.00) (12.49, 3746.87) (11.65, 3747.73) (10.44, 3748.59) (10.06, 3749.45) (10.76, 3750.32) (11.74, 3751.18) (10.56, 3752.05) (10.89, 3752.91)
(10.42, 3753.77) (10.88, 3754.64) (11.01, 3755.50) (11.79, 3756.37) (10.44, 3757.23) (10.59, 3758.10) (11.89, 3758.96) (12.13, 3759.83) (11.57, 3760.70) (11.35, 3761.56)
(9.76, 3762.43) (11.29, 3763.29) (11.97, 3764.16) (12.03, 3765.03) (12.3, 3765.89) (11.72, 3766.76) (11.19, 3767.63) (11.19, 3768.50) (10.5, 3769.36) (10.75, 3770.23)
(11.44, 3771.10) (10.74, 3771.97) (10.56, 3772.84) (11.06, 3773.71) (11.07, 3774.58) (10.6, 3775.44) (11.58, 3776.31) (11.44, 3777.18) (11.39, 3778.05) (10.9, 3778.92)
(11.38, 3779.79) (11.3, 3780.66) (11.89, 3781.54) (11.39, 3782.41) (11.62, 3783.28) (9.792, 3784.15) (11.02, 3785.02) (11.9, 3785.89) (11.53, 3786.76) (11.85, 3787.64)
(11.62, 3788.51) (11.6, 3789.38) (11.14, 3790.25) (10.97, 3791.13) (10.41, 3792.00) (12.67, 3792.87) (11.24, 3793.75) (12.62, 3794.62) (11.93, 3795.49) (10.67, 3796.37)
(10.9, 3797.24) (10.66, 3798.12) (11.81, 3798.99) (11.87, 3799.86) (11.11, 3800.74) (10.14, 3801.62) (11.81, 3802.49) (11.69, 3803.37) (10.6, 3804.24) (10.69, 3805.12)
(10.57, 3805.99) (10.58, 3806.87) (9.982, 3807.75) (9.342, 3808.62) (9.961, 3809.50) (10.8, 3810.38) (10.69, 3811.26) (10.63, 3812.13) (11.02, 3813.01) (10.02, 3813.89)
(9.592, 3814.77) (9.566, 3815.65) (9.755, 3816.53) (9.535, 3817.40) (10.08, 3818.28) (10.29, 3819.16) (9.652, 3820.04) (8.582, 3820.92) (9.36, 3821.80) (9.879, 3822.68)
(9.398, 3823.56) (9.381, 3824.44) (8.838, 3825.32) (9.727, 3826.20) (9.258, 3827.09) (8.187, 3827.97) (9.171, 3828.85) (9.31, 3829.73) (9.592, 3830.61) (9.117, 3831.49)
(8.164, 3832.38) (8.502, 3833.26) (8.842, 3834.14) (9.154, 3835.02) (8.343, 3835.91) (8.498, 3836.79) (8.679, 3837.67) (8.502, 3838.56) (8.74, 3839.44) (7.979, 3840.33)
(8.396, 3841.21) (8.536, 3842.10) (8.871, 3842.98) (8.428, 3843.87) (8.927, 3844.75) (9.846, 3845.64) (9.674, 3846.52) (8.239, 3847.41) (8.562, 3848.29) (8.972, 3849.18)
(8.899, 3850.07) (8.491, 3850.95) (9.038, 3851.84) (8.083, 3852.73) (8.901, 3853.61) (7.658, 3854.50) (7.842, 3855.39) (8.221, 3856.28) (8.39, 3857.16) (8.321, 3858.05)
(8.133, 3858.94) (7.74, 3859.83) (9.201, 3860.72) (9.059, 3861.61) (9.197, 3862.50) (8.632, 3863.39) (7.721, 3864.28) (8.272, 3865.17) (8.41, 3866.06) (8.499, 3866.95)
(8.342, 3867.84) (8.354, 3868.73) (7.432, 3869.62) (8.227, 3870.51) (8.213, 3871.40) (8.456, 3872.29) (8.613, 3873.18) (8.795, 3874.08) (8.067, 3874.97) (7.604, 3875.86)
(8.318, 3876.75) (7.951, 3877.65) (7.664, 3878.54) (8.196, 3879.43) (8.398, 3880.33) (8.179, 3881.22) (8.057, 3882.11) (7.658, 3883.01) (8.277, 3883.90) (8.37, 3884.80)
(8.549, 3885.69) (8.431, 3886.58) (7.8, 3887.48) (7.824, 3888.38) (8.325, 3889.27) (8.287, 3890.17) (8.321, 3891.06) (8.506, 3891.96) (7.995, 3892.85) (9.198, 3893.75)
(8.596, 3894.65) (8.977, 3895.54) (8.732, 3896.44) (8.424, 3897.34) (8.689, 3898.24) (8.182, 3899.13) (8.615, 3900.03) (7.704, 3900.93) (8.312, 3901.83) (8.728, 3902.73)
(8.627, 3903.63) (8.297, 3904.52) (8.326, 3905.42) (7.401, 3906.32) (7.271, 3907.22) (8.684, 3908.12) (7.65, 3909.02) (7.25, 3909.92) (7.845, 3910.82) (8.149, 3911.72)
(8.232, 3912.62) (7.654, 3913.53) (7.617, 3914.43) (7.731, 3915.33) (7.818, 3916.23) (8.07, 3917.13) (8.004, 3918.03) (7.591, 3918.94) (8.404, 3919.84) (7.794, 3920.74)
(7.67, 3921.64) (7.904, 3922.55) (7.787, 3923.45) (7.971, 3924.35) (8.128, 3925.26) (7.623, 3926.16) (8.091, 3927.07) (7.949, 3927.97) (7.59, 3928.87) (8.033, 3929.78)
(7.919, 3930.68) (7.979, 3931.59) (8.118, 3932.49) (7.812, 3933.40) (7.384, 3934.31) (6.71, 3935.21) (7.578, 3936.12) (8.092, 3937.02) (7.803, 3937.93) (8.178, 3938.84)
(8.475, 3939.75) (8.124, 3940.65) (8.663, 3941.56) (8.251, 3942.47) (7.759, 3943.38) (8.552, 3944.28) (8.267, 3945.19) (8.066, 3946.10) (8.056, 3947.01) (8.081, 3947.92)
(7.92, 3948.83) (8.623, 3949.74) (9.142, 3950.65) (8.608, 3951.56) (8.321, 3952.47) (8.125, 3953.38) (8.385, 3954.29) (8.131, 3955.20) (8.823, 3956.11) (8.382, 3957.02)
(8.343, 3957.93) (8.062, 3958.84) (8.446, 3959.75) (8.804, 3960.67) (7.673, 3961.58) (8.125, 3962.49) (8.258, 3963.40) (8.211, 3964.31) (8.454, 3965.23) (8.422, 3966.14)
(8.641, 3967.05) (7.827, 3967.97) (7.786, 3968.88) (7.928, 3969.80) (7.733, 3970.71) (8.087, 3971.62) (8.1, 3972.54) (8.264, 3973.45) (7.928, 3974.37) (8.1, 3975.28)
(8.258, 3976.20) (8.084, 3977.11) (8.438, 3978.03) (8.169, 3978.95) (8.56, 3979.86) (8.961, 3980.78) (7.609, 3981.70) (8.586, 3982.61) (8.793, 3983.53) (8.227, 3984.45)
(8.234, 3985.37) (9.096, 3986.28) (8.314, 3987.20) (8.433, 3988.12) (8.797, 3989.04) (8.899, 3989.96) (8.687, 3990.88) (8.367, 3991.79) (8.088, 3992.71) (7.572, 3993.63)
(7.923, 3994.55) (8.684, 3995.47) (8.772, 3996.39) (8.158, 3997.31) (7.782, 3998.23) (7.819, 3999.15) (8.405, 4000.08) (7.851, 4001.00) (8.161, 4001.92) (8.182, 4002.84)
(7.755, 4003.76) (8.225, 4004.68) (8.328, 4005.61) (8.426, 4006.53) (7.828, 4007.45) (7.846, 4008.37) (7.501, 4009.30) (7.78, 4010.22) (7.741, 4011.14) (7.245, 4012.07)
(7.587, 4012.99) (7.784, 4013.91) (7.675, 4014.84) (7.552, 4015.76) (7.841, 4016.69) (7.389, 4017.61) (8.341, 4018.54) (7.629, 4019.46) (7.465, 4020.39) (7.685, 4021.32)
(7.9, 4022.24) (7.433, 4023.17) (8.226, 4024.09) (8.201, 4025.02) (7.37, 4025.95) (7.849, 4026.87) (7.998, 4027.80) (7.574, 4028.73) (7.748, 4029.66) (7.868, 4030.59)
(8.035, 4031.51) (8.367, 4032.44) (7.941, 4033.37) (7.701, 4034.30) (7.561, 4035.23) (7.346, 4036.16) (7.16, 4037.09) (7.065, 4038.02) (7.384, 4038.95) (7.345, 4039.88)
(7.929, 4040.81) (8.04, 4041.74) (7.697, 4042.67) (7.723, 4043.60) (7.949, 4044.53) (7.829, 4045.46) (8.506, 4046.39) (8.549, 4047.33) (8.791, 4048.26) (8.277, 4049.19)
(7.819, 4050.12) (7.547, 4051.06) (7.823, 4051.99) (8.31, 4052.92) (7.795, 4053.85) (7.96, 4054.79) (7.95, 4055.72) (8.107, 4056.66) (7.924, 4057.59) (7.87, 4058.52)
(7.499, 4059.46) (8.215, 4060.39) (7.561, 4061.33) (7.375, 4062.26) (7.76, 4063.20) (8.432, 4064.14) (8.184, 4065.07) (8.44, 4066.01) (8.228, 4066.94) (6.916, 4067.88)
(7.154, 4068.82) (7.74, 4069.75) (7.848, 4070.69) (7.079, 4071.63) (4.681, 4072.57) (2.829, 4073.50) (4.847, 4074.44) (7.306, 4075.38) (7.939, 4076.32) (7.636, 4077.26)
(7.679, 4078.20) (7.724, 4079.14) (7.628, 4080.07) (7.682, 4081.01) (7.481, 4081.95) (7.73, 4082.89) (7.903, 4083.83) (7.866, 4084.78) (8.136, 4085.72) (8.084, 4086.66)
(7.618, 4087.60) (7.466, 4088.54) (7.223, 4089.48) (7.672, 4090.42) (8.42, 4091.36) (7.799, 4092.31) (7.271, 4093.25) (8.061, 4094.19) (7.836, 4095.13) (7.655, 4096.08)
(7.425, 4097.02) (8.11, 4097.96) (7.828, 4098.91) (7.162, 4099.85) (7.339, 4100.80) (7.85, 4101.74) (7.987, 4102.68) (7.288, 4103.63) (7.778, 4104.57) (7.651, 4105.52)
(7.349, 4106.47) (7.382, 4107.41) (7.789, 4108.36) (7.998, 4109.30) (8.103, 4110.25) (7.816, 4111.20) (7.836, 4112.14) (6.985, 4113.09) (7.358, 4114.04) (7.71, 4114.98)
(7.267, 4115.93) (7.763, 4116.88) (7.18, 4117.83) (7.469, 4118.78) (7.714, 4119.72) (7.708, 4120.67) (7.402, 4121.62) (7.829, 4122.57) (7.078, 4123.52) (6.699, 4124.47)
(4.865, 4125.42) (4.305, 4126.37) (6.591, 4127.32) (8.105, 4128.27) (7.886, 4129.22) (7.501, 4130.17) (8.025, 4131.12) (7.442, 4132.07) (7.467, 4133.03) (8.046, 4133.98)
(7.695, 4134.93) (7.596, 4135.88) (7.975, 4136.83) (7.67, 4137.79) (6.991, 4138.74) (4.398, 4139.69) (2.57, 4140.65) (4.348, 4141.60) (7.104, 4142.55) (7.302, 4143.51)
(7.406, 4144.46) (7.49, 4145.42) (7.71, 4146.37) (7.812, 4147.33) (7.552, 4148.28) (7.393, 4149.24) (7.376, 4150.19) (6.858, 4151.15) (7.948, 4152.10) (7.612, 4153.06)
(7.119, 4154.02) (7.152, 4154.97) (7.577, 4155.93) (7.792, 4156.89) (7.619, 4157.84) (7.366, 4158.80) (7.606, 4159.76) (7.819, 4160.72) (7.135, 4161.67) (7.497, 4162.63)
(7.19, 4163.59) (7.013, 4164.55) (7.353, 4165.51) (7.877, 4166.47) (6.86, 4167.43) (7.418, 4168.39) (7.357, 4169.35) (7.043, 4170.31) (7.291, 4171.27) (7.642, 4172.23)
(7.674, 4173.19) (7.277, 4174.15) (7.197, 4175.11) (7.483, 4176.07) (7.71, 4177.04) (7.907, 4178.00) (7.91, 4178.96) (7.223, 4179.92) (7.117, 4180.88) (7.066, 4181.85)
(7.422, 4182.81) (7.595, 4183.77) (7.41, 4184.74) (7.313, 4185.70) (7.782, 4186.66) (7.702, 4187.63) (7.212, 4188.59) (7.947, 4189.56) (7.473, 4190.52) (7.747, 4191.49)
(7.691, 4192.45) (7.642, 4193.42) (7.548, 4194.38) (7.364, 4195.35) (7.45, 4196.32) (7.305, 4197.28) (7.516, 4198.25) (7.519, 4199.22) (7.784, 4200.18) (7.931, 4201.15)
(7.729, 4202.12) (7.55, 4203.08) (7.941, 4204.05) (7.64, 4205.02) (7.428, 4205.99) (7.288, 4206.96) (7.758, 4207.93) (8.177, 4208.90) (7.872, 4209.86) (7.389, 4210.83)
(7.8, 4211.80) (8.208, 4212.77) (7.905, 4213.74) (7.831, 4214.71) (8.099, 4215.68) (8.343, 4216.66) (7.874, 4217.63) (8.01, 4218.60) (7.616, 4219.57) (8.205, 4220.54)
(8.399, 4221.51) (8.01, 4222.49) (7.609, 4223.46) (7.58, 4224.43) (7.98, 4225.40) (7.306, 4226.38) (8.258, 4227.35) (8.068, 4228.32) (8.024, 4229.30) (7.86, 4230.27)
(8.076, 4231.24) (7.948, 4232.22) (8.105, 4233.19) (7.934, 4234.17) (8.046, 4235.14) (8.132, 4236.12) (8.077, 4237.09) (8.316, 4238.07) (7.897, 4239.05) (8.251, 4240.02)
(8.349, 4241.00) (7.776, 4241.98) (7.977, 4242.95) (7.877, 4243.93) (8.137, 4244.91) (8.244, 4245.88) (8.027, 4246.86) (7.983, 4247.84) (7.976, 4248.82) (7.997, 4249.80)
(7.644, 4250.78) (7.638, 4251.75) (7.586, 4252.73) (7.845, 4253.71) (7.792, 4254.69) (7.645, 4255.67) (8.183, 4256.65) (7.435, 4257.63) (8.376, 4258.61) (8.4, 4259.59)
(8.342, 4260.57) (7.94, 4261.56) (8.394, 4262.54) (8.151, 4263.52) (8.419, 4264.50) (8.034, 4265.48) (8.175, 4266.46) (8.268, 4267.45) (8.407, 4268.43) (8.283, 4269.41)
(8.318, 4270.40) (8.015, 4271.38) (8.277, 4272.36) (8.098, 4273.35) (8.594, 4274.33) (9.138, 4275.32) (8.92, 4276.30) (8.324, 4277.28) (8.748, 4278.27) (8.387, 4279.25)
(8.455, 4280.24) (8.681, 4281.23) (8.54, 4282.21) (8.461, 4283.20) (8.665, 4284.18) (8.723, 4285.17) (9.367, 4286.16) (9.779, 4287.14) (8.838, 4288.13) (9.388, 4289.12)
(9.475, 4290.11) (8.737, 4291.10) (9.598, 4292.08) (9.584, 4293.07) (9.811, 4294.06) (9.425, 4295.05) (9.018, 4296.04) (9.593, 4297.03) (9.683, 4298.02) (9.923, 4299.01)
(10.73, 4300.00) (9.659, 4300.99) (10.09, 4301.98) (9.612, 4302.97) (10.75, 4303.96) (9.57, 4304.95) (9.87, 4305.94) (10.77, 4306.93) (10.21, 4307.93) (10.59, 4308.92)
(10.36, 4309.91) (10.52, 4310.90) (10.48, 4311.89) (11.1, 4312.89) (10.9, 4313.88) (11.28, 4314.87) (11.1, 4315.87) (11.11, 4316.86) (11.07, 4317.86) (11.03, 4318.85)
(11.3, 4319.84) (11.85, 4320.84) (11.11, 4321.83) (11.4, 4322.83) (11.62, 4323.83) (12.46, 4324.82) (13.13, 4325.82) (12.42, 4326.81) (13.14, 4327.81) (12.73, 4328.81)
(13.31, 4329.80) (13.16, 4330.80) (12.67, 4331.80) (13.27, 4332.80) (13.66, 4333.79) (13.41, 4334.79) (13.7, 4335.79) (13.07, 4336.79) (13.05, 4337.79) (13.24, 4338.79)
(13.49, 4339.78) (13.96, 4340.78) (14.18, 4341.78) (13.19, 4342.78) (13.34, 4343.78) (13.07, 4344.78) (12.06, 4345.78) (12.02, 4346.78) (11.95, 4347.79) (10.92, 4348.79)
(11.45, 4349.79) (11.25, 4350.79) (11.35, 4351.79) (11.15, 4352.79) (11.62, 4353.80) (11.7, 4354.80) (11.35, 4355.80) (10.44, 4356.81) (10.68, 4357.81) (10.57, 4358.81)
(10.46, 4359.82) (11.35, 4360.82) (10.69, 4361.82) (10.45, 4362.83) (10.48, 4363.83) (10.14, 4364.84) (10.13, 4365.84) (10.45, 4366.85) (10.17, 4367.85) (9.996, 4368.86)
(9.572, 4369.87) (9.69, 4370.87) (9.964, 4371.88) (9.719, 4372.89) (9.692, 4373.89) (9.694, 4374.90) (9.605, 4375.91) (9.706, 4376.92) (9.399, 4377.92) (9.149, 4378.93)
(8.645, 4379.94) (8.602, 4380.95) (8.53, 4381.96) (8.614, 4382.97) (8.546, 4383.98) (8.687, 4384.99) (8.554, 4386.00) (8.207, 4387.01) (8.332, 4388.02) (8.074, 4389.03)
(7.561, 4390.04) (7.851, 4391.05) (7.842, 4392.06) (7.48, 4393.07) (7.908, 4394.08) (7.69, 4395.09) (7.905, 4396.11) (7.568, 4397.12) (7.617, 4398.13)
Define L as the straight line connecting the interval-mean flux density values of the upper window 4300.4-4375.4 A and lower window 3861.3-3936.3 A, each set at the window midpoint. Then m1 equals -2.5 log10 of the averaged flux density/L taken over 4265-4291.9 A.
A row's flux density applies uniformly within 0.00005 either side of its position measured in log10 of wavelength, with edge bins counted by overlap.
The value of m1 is 0.26 mag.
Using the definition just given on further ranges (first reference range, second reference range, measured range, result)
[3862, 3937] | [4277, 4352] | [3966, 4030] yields 0.09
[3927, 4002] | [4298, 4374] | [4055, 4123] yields 0.22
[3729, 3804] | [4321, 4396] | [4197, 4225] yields 0.37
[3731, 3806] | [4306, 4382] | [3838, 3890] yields 0.33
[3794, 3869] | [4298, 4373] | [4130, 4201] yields 0.41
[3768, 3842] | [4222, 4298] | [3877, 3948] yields 0.22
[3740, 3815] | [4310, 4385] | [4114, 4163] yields 0.49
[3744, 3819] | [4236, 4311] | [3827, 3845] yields 0.23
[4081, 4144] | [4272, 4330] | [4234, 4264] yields 0.17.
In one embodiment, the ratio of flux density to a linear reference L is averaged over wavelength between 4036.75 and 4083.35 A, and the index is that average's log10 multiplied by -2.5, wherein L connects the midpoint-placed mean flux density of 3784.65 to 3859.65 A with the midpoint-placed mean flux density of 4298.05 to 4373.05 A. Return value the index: 0.36 mag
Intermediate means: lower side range 9.75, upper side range 11.4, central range 7.58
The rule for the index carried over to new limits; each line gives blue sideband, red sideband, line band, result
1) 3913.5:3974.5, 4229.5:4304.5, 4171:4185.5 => 0.131 mag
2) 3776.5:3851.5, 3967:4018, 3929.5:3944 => 0.103 mag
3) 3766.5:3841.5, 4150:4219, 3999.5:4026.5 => 0.128 mag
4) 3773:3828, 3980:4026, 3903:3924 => 0.167 mag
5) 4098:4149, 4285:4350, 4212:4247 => 0.181 mag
